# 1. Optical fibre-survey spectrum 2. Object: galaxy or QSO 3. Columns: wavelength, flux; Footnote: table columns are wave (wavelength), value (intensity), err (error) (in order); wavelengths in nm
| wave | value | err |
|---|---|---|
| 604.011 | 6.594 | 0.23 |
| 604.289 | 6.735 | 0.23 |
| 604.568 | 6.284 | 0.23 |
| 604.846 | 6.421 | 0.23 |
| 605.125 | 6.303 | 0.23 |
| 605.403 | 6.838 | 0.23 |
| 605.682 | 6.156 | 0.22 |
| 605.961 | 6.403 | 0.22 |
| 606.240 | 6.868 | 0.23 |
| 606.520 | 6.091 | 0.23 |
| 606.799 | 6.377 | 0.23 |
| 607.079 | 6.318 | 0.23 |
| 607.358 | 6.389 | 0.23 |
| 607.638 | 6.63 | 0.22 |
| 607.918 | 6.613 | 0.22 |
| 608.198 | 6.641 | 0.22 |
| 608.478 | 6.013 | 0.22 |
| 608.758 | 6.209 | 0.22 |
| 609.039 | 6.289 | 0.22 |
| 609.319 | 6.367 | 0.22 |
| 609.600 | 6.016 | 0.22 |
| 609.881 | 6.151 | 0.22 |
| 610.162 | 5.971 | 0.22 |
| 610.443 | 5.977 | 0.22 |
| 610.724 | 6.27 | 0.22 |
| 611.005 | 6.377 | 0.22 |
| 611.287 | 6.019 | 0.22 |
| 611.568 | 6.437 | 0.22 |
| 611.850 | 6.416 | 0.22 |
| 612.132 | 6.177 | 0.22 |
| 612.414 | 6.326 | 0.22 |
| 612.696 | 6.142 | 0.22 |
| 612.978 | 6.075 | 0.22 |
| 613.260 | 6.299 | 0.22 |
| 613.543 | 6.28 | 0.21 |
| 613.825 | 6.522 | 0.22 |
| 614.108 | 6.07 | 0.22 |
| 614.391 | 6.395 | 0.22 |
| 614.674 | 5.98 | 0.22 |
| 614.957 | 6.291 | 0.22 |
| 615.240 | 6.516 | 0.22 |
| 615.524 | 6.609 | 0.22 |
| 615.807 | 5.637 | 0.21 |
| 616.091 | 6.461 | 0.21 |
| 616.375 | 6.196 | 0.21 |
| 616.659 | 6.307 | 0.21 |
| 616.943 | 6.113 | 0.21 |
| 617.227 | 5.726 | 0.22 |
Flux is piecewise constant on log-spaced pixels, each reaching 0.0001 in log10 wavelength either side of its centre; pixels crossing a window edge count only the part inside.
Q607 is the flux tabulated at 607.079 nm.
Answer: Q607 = 6.318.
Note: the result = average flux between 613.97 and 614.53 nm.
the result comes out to 6.23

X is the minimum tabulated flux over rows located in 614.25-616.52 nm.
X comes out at 5.637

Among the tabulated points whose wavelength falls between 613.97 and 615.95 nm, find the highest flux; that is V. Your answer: 6.609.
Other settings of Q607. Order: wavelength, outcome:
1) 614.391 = 6.395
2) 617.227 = 5.726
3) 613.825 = 6.522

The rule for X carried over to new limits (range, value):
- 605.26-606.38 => 6.156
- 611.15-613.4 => 6.019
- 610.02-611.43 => 5.971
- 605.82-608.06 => 6.091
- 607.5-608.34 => 6.613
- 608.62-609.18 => 6.209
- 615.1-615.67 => 6.516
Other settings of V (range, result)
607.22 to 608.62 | 6.641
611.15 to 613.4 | 6.437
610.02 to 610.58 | 5.977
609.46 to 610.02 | 6.151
